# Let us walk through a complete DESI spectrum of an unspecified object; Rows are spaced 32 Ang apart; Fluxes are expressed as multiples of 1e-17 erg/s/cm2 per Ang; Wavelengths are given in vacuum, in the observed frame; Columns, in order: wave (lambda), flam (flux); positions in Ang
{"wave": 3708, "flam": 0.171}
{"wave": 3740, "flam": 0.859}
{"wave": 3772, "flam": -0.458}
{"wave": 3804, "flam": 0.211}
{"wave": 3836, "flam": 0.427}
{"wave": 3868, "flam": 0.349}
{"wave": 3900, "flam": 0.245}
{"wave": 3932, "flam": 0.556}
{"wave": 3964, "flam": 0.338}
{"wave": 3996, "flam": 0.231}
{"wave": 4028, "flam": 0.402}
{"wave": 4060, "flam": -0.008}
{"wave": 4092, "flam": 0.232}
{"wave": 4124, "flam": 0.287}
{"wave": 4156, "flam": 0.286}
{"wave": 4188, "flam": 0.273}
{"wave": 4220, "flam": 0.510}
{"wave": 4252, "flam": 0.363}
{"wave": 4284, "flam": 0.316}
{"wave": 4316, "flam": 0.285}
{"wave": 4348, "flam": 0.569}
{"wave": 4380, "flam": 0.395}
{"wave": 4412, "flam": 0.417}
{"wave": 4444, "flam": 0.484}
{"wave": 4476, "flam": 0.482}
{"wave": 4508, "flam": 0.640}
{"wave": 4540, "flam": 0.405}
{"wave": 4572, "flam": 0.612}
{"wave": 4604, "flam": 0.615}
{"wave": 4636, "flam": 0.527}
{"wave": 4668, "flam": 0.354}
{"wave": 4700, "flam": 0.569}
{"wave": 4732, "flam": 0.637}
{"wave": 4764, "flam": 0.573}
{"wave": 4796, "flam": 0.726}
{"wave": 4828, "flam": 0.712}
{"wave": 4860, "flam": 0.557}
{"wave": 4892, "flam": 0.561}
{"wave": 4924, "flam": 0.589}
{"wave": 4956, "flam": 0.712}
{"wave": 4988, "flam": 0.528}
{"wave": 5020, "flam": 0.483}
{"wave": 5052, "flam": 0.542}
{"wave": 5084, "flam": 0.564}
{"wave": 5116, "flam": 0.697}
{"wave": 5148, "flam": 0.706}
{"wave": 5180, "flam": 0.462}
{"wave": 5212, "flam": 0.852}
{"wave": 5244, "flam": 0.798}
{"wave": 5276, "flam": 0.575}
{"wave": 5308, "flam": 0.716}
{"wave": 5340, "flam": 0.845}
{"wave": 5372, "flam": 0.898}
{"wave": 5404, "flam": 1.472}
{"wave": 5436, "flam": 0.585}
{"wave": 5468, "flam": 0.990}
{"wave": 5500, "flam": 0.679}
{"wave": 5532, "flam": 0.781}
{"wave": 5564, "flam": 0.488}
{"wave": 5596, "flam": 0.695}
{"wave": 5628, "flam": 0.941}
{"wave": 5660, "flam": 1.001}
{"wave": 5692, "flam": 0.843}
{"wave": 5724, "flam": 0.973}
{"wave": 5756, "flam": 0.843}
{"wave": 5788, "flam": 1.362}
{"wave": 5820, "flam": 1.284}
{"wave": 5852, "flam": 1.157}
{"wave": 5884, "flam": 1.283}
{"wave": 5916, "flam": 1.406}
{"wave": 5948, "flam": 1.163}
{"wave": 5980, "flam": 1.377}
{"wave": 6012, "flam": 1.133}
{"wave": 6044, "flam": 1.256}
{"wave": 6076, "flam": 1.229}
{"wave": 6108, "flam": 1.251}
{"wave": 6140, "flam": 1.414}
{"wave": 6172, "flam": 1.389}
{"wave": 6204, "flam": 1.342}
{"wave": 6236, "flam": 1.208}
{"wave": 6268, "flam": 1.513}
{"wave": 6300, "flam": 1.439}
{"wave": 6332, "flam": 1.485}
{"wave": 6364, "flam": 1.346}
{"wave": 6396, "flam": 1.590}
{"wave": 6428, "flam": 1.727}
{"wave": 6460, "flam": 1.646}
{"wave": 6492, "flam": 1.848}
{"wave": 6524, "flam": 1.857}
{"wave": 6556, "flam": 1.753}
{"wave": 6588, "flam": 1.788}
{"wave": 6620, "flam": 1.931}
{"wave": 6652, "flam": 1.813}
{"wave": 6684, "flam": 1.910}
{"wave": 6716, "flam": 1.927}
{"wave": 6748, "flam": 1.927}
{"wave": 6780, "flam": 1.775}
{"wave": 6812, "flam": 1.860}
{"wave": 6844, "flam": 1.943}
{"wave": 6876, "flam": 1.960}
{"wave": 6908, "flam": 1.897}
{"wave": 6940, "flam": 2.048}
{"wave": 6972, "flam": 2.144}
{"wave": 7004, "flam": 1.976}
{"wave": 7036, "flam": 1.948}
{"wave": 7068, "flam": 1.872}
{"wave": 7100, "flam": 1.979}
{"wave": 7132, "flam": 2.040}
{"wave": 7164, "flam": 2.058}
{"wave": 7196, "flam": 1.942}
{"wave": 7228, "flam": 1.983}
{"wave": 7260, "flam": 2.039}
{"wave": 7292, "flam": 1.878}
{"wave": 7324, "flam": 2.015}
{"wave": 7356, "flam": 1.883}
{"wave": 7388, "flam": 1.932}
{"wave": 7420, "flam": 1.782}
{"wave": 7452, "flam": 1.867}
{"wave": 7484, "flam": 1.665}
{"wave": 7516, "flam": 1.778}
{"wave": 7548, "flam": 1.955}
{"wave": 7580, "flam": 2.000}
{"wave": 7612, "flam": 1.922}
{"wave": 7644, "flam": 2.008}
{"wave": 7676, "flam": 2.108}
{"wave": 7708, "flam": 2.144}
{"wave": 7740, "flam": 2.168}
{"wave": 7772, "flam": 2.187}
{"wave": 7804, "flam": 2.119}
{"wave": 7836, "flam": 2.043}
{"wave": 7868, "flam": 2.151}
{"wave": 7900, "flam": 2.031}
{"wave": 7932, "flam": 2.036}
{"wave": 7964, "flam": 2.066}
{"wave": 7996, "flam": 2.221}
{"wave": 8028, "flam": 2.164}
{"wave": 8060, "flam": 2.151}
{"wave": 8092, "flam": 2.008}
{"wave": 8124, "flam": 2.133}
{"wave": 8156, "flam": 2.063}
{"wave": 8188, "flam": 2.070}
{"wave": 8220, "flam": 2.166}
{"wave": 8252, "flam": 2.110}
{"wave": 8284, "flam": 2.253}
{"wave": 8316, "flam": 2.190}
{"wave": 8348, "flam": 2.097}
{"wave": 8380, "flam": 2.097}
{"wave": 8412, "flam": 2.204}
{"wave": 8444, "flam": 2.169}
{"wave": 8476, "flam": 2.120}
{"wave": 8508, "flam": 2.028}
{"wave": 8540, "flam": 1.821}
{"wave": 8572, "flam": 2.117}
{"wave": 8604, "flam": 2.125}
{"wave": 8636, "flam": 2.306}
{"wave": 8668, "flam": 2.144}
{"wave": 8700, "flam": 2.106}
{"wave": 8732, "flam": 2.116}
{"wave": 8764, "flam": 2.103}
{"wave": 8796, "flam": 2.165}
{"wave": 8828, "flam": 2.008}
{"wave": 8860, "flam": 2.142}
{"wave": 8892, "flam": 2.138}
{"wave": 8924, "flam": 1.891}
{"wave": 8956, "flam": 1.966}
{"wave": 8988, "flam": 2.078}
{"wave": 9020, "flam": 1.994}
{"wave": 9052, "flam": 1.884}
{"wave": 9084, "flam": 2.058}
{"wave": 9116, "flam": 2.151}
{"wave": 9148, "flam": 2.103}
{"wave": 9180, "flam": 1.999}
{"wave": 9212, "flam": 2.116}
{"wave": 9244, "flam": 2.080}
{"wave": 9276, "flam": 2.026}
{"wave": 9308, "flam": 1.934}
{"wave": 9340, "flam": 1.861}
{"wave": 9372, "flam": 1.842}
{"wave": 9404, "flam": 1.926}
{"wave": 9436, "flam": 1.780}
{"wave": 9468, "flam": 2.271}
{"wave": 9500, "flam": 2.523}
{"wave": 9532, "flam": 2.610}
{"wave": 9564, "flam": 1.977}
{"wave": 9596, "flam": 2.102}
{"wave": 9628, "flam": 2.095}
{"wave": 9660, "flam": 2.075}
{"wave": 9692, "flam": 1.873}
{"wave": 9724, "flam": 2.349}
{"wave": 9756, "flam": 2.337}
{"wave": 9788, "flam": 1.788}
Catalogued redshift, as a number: 0.45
